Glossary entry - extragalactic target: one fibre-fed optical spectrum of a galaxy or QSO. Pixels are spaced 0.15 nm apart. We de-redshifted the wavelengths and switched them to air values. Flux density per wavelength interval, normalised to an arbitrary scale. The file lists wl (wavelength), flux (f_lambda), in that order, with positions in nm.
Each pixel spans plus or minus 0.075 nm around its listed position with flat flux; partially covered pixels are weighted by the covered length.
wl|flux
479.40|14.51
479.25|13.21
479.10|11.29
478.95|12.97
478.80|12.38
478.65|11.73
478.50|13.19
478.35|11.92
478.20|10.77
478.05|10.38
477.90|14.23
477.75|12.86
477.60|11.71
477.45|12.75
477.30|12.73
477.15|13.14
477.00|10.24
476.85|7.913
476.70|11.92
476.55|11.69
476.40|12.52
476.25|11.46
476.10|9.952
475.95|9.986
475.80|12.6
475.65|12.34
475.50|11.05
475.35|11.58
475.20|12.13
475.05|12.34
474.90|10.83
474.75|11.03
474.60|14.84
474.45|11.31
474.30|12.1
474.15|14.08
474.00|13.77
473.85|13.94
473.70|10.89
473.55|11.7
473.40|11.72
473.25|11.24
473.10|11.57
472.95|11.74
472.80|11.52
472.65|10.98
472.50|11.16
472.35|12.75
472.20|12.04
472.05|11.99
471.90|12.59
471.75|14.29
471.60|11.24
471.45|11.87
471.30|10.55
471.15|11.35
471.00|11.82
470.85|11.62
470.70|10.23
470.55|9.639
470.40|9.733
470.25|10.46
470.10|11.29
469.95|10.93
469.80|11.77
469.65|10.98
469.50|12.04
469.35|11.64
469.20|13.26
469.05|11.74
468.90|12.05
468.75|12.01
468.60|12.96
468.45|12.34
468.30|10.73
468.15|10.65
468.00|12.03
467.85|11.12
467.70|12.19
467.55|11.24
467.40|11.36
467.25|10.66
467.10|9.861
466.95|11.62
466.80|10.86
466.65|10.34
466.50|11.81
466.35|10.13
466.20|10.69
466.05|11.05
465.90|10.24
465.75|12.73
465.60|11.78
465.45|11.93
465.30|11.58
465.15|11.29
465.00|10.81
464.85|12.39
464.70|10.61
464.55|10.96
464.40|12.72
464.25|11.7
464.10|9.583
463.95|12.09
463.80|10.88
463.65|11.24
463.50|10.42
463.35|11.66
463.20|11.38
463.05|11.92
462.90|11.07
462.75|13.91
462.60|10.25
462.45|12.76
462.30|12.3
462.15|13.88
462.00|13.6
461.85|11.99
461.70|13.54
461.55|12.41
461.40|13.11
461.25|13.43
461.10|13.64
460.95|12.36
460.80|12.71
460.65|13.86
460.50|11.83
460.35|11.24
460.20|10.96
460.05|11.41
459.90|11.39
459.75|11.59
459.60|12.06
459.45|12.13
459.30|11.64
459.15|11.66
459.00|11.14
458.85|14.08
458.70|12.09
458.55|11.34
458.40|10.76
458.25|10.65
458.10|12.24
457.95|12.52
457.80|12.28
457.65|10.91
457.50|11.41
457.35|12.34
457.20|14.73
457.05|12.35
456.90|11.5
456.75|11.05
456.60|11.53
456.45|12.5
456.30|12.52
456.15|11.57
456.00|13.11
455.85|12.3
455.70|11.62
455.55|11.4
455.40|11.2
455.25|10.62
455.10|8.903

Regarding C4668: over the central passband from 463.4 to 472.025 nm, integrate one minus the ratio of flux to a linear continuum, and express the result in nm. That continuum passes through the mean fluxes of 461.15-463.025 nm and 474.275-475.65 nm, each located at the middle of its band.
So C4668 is 0.68 nm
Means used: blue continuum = 12.7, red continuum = 11.9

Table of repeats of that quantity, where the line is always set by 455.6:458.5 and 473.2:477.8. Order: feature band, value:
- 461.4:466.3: 0.08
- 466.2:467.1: 0.08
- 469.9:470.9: 0.12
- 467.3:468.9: 0.03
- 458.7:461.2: -0.03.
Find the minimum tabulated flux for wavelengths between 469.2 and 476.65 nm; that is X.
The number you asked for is 9.639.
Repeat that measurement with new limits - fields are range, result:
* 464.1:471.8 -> 9.583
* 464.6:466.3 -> 10.24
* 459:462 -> 10.96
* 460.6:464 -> 10.25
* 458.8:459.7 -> 11.14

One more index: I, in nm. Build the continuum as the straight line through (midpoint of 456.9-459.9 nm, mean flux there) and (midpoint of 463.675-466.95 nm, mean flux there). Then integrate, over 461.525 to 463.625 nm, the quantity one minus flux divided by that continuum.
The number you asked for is -0.12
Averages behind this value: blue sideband 12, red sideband 11.3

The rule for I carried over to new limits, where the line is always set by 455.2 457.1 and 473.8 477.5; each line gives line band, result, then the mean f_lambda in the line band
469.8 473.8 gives 0.15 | 11.4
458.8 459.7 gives -0.02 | 12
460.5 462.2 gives -0.18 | 13.1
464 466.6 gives 0.12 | 11.3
